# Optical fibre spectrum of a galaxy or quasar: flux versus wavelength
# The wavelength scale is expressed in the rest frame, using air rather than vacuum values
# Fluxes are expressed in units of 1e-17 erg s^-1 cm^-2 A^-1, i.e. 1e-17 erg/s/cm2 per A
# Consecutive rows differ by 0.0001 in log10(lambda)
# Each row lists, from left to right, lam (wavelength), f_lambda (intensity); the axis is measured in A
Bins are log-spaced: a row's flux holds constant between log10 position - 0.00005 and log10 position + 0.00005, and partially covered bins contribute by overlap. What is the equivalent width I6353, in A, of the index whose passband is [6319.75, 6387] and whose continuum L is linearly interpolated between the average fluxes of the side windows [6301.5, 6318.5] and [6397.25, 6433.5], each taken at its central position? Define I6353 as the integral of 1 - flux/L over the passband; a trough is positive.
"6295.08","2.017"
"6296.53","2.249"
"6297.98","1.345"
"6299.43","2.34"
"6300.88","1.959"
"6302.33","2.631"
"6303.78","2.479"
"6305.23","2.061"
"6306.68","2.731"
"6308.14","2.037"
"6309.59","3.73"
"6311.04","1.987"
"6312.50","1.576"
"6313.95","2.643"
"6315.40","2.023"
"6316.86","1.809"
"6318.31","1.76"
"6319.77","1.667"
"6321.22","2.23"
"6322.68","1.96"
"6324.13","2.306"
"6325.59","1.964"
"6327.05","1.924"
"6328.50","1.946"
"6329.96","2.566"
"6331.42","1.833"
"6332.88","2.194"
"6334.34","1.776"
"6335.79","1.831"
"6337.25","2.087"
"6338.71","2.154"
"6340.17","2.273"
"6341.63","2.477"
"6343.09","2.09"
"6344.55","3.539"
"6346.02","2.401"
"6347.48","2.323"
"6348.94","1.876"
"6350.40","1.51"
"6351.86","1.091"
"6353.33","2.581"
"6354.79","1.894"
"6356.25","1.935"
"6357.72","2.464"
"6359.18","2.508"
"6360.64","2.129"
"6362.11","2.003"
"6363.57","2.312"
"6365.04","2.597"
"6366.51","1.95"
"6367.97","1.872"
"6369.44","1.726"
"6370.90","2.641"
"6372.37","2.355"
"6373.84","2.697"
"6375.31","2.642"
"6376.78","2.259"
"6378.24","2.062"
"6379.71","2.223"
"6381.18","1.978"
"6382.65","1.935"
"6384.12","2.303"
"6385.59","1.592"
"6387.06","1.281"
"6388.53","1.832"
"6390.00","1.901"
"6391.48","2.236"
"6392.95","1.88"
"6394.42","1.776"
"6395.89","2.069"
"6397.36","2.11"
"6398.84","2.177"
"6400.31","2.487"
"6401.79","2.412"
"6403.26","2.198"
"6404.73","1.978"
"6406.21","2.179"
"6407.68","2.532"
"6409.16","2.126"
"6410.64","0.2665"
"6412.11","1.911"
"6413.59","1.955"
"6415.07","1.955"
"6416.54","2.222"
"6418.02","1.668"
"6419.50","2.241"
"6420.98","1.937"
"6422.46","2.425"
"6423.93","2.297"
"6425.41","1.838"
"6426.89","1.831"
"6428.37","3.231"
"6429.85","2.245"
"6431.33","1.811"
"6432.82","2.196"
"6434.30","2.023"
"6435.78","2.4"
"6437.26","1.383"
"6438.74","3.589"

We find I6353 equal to 2.2 A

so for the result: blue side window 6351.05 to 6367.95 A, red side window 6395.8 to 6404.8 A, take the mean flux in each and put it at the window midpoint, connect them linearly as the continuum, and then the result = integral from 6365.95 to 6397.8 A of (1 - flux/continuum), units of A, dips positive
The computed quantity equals 1.7 A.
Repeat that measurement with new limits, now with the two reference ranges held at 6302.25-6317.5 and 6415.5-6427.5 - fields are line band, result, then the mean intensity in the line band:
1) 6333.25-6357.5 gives 1.3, 2.12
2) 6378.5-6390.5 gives 1.5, 1.89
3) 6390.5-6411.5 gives 0.8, 2.03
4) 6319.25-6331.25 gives 1.2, 2.07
